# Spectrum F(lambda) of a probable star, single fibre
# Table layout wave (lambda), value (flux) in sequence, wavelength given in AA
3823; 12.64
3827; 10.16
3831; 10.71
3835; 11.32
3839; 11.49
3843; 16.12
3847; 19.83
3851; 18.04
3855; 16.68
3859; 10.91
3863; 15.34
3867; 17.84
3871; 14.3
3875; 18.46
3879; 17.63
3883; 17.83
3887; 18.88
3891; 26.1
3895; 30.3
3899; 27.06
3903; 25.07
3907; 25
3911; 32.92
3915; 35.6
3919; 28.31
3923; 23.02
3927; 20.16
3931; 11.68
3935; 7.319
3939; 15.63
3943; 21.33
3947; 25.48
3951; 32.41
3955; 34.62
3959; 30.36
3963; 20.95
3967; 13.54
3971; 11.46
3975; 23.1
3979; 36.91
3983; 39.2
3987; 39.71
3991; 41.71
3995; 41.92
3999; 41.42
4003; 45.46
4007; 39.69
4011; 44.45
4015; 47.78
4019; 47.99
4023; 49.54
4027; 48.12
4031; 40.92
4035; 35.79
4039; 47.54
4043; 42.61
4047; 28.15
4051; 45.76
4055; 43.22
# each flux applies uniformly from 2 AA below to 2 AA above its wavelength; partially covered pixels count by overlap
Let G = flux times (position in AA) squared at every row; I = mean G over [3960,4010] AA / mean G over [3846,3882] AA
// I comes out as 2.1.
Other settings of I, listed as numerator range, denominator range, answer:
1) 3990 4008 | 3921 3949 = 2.45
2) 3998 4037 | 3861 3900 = 2.34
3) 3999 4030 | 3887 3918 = 1.71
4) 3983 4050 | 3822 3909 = 2.57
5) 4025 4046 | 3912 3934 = 1.91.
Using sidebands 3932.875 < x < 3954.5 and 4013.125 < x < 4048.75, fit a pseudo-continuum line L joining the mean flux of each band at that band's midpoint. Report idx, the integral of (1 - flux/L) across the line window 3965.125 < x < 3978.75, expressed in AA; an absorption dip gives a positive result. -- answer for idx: 4.8 AA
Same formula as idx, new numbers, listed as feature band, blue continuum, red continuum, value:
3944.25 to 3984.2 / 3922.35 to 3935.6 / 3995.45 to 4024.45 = 1.9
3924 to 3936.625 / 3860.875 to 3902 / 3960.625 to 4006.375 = 5.8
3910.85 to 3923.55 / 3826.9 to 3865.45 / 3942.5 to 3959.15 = -3.1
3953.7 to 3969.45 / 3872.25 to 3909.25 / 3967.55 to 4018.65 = 4.2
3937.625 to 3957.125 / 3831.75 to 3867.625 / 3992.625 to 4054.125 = 3.0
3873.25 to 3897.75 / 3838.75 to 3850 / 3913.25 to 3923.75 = 2.3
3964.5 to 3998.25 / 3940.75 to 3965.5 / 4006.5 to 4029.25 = 4.9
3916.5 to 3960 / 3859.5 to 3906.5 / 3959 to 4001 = 6.4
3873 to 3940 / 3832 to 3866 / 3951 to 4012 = 0.1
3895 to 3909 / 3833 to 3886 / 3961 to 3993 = -4.2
